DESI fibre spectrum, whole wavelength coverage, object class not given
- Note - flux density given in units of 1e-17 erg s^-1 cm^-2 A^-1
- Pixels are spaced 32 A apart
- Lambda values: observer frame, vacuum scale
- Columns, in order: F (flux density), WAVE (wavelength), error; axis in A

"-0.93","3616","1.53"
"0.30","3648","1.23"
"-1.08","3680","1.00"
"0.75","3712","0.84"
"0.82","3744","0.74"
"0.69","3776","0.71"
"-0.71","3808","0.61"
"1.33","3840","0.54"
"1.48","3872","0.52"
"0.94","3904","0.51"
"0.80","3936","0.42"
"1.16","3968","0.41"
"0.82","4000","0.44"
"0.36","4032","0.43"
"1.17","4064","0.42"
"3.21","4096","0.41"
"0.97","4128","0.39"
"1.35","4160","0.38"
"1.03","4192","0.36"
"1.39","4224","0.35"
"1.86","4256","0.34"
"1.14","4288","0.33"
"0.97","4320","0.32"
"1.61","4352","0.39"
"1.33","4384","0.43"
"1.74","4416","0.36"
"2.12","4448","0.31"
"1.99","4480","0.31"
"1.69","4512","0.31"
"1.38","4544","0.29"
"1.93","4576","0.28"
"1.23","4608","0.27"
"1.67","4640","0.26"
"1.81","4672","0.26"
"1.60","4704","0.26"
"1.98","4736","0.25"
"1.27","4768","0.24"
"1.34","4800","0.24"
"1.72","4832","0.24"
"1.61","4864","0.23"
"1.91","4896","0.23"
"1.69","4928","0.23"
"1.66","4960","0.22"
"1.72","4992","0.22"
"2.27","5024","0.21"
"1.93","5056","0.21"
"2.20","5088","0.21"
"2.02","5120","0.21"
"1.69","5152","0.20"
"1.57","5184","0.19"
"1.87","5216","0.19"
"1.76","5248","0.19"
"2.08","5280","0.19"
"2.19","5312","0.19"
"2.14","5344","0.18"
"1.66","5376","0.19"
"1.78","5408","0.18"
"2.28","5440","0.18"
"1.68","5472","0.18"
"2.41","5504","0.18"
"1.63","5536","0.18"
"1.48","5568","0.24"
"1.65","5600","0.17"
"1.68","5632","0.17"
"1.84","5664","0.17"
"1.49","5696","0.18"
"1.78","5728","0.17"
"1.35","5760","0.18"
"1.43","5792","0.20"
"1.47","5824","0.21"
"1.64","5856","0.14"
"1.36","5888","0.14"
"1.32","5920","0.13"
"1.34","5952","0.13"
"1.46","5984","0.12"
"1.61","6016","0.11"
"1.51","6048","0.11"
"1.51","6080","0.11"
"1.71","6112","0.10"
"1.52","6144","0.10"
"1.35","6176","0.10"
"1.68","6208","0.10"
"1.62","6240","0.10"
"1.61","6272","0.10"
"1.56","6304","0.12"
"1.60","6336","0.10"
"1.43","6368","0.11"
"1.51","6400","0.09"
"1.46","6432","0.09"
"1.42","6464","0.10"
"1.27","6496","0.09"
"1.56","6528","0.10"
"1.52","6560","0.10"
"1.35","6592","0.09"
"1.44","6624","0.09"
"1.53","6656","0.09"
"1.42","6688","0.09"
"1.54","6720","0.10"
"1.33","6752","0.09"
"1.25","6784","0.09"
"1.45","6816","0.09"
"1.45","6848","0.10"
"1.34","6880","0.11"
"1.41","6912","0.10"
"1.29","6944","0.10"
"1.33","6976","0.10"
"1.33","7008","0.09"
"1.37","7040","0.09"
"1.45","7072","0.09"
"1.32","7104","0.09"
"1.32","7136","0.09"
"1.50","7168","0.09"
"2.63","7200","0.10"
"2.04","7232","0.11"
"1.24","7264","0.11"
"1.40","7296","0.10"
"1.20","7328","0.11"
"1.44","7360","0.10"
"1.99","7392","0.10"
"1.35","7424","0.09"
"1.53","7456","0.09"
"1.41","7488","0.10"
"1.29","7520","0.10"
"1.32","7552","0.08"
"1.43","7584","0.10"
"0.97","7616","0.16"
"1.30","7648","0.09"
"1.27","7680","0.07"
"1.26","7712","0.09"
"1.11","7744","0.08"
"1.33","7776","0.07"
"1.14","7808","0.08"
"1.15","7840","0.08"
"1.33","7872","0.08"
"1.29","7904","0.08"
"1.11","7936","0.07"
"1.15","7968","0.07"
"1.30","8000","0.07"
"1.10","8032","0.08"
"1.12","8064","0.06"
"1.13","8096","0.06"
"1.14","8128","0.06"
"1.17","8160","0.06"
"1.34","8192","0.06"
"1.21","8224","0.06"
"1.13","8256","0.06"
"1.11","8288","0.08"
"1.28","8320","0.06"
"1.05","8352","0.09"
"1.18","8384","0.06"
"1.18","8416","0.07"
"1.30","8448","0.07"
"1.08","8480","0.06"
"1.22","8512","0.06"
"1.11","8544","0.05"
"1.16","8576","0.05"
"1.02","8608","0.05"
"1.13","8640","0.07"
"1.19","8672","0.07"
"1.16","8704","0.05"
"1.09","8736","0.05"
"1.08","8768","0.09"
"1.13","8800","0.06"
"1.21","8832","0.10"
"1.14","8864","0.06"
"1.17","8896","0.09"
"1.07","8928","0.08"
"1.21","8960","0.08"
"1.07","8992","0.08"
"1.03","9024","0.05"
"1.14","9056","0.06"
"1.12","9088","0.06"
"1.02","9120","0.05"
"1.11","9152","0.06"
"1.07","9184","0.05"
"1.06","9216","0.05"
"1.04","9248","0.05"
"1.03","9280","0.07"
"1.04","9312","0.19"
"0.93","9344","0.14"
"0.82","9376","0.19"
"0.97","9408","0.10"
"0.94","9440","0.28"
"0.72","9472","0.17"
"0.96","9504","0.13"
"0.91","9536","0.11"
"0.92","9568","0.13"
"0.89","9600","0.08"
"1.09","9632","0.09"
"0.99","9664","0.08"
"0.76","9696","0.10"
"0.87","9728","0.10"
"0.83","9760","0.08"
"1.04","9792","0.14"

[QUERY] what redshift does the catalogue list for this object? 0.099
